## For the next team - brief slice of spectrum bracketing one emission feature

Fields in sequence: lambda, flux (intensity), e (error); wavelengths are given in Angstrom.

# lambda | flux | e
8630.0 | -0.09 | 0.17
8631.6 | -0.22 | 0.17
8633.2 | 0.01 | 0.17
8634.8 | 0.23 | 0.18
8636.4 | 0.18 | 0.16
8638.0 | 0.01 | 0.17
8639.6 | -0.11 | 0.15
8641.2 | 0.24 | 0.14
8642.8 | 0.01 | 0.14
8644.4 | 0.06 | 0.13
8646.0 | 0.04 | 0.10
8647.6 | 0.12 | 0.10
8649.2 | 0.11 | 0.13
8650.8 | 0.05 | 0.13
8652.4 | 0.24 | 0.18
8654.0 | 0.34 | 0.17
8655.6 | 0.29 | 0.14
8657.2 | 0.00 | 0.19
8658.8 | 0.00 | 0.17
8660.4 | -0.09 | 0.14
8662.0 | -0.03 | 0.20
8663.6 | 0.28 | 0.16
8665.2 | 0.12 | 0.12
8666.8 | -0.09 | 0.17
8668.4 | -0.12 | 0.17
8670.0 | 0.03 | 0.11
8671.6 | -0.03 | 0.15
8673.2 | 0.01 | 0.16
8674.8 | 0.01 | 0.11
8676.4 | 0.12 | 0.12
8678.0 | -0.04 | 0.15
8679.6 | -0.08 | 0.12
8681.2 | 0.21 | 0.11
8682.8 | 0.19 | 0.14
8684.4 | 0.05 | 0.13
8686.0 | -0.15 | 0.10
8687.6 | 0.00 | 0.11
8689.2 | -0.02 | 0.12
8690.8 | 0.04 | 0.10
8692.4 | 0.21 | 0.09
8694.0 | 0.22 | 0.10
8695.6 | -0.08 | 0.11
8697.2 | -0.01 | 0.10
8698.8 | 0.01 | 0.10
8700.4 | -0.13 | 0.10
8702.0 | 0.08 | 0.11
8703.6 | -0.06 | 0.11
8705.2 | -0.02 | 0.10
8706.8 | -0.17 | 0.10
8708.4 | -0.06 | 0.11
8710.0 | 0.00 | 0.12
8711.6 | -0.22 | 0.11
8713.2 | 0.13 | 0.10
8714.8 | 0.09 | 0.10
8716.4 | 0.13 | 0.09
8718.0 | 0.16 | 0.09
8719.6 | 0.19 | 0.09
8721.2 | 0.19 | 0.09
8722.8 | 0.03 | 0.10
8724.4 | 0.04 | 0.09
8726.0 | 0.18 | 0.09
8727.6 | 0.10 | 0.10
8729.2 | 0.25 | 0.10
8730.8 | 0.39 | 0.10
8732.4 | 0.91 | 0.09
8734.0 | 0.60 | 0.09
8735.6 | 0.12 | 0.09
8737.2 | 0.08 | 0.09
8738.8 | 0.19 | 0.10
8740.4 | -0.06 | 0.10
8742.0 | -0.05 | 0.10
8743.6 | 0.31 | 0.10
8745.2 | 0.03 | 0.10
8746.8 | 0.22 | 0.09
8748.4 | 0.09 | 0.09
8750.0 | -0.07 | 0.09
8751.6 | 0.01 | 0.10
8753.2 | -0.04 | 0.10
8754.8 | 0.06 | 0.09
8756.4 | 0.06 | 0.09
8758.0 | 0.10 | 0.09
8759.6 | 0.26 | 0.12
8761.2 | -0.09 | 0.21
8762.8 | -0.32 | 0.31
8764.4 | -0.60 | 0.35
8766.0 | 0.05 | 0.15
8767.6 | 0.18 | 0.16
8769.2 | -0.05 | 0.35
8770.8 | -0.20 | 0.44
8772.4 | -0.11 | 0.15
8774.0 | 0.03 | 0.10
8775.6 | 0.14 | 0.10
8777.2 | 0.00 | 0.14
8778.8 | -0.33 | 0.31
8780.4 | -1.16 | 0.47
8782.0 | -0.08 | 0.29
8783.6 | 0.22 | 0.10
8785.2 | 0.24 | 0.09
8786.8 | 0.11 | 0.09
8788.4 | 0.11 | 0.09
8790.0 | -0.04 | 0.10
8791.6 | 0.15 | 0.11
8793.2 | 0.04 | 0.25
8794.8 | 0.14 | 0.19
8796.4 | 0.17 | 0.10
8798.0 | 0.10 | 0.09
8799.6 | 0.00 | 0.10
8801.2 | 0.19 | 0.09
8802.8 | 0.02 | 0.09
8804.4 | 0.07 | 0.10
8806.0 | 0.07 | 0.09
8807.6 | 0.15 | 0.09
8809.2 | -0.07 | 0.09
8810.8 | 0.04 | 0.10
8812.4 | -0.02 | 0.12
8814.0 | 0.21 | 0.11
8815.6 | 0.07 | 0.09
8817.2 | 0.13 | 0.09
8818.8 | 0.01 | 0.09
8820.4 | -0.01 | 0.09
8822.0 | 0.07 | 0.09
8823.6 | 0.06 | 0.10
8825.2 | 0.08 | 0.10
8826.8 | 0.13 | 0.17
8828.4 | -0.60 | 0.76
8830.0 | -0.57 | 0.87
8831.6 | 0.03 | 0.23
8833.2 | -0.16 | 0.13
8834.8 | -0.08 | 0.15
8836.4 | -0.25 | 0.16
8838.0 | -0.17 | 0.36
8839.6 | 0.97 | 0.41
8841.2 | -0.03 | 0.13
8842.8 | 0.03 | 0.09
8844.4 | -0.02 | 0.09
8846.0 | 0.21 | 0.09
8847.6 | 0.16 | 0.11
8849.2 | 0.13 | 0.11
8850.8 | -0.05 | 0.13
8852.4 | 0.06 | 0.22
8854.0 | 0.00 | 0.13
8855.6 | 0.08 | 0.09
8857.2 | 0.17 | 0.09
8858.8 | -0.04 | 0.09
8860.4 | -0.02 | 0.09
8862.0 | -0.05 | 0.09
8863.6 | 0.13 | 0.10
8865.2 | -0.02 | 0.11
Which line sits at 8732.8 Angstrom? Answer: H-beta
